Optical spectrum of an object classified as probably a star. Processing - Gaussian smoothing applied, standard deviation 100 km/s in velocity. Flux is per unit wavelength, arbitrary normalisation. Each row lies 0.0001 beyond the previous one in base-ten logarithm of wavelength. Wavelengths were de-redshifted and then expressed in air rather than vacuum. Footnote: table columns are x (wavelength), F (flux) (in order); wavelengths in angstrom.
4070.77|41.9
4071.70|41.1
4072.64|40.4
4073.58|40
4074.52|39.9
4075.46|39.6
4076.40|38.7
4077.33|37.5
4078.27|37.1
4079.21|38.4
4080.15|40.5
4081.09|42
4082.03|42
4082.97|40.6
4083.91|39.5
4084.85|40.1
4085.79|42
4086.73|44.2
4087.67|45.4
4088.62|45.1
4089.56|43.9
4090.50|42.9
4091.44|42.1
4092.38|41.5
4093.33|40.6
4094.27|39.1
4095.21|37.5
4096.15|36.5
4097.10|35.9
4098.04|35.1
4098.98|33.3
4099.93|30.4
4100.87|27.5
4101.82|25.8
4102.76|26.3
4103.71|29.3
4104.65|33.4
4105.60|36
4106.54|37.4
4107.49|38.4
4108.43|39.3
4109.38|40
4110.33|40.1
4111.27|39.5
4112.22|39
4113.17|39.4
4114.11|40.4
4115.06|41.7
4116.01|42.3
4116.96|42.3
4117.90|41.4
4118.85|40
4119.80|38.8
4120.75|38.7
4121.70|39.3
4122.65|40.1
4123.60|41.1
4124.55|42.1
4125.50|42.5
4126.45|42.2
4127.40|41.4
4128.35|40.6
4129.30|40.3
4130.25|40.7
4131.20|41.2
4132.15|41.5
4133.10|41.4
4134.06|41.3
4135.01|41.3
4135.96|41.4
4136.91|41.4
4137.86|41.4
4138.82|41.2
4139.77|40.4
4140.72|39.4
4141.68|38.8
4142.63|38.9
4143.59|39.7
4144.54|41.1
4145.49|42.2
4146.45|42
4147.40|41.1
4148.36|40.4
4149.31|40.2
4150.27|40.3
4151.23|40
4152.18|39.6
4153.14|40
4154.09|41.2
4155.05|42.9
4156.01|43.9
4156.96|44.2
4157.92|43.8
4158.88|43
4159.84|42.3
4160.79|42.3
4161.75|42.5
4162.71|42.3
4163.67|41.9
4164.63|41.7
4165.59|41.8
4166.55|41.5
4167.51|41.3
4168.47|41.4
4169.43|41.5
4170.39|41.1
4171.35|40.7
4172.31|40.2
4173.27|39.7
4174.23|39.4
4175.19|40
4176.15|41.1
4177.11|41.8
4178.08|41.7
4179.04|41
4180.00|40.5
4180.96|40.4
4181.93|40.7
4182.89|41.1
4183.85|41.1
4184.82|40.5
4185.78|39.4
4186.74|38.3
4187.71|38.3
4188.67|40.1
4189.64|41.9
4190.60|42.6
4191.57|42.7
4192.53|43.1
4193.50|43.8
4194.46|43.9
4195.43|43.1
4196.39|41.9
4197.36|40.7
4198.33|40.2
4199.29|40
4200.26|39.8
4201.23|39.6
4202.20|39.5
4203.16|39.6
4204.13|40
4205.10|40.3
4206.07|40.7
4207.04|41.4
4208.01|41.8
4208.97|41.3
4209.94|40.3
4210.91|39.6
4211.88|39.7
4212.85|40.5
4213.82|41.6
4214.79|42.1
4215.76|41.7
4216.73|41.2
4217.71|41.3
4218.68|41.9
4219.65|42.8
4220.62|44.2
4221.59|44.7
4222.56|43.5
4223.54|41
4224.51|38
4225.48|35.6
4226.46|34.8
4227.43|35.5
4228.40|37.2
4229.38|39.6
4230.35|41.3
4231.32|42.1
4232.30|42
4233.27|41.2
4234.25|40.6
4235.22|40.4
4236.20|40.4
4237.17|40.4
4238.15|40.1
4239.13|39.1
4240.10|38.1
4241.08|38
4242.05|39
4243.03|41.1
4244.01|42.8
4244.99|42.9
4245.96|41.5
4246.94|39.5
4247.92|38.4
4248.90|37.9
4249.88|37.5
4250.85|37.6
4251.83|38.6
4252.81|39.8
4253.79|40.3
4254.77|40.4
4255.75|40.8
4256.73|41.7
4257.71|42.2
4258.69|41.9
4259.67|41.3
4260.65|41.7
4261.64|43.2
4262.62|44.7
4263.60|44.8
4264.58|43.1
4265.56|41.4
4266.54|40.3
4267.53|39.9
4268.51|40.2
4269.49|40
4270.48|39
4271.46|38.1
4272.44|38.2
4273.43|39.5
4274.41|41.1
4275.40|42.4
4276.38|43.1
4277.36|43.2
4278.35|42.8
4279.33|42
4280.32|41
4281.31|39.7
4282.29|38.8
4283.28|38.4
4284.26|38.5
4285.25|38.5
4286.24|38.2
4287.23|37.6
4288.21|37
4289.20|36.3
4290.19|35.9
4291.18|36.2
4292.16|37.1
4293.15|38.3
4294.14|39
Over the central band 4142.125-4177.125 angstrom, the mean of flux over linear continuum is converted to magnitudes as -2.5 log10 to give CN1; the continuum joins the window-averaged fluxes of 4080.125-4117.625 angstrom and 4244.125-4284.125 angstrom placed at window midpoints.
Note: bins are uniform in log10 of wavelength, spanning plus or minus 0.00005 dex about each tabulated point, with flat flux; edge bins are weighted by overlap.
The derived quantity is -0.05 mag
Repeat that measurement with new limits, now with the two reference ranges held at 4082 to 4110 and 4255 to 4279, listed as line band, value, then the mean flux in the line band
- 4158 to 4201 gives -0.047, 41.2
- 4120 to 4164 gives -0.069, 41.2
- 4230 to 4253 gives 0.023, 40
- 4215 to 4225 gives -0.043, 42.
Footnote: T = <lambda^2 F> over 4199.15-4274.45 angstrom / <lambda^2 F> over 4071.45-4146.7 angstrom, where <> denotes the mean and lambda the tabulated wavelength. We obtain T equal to 1.09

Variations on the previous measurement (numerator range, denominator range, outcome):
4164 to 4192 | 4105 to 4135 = 1.04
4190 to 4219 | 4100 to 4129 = 1.13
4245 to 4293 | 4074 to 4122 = 1.13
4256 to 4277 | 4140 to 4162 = 1.06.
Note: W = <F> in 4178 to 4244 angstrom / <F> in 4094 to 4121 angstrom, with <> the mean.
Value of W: 1.1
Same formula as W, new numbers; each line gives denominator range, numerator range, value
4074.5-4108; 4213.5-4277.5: 1.07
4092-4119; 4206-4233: 1.10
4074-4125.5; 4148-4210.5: 1.06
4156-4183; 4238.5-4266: 0.98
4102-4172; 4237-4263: 1.00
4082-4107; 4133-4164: 1.10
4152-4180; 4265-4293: 0.95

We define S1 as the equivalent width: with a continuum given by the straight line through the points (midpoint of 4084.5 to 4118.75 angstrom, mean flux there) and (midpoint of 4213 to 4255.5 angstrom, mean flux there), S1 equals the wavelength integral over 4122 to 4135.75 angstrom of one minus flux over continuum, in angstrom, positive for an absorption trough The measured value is -0.9 angstrom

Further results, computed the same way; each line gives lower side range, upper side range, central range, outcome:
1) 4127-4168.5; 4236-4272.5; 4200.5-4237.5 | 0.21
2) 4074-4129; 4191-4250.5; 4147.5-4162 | -0.76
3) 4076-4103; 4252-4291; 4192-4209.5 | -0.68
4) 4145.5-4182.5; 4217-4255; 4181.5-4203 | -0.08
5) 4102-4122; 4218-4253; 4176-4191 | -0.56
